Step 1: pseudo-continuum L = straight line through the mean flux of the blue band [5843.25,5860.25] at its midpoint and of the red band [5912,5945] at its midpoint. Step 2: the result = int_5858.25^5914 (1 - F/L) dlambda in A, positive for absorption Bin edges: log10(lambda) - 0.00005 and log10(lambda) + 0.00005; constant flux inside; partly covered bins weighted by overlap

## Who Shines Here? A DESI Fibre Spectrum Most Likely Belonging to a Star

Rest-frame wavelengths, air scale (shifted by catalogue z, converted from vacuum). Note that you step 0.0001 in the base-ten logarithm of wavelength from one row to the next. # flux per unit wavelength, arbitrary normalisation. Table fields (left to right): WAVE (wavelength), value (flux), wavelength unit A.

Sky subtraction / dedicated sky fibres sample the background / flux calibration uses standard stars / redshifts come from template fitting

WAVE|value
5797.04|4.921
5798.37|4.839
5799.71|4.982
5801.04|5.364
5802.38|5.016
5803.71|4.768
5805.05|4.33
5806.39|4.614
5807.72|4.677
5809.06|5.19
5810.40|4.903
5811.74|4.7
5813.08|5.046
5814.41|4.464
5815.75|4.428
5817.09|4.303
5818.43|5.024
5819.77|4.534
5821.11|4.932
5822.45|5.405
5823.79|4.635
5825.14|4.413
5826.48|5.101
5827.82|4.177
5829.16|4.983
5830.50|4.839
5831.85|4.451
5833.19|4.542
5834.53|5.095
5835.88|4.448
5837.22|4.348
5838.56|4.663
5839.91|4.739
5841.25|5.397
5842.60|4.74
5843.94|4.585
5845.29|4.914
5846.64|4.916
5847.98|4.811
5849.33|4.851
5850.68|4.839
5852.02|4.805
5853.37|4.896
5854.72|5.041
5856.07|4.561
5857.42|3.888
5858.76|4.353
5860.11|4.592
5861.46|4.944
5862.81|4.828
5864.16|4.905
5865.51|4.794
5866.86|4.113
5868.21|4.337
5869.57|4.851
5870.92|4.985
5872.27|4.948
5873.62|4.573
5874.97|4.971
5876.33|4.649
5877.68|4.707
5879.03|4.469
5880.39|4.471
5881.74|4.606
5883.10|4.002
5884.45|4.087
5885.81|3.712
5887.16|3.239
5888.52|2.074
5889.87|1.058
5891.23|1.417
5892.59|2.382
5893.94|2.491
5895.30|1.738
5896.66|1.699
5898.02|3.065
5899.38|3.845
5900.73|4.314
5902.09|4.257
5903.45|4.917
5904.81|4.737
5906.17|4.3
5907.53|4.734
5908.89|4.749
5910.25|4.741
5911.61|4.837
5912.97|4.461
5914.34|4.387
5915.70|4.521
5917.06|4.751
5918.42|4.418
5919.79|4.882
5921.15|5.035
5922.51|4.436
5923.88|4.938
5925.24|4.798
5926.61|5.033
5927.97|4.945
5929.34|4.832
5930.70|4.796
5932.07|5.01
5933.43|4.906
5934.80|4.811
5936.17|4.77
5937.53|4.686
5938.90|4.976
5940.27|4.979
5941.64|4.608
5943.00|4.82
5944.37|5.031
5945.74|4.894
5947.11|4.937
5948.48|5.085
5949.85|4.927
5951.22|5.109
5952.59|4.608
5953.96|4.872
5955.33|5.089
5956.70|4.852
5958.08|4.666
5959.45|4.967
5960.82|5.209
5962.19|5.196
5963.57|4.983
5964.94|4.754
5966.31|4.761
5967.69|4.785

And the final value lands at 8.4 A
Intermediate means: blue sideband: 4.7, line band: 4.02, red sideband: 4.78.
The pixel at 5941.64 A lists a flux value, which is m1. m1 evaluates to 4.608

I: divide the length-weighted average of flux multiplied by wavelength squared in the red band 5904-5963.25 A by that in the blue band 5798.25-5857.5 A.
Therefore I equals 1.05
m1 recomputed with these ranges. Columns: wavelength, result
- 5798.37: 4.839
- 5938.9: 4.976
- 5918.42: 4.418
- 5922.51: 4.436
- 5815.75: 4.428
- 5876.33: 4.649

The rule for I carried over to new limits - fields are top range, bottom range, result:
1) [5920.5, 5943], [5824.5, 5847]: 1.06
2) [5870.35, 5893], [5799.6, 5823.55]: 0.81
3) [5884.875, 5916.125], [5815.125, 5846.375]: 0.77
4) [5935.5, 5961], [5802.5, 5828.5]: 1.08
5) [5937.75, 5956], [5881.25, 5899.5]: 1.81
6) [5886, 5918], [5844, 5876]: 0.78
